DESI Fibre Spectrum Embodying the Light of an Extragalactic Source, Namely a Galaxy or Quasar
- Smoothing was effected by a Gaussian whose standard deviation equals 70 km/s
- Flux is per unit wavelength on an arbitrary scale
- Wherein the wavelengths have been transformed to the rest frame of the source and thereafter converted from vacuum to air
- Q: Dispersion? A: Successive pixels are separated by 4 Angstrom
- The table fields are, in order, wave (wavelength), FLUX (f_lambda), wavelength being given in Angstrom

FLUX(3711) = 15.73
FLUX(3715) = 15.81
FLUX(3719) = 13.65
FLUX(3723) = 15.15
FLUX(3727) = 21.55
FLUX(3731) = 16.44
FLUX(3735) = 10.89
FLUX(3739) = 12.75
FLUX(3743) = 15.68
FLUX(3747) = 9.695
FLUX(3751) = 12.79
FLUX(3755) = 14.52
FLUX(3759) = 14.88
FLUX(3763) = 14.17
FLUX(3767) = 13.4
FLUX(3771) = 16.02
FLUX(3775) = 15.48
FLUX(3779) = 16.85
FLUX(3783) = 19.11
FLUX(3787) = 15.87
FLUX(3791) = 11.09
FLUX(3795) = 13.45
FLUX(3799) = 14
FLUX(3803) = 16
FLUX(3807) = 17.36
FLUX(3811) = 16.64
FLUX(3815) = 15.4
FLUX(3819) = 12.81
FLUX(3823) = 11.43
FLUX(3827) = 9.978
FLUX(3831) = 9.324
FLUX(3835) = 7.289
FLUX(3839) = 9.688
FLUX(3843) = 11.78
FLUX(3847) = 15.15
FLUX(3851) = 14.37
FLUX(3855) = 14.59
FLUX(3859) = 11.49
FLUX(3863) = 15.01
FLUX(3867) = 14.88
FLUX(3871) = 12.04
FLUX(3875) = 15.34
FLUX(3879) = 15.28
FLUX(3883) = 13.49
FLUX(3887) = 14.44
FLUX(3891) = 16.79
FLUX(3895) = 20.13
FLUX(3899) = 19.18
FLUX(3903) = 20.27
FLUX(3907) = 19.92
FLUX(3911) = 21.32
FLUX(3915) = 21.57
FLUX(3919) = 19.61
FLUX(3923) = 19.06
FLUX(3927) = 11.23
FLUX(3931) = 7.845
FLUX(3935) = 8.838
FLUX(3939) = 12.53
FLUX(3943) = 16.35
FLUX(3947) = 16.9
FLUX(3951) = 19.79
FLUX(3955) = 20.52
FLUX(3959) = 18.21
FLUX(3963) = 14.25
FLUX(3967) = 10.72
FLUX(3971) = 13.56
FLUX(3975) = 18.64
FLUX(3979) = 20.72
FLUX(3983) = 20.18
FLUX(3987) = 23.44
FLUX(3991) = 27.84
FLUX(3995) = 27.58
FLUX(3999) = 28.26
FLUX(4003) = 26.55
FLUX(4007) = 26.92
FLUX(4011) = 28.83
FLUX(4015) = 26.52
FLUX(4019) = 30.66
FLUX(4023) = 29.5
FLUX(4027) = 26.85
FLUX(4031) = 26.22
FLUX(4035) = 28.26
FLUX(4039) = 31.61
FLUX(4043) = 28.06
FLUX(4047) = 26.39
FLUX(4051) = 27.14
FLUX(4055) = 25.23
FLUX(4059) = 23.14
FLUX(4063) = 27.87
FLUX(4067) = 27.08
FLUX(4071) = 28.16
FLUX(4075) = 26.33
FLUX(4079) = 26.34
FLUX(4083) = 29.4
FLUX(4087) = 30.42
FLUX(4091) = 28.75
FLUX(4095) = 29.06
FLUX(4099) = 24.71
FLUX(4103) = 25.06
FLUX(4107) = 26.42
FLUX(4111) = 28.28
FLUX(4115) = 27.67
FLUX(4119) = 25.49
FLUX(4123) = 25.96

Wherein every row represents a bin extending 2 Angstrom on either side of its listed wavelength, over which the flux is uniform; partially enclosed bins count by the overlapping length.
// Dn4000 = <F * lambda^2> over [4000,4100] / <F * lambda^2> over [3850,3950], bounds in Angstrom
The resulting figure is 1.9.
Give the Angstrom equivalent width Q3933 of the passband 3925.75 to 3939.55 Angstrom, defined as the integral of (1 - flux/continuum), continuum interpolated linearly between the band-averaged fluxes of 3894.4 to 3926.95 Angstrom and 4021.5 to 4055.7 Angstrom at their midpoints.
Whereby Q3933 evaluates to 7.4 Angstrom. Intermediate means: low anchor 19.6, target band 9.8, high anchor 27.8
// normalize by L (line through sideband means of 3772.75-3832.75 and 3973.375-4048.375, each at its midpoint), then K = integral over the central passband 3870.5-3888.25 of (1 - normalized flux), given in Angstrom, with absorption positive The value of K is 4.3 Angstrom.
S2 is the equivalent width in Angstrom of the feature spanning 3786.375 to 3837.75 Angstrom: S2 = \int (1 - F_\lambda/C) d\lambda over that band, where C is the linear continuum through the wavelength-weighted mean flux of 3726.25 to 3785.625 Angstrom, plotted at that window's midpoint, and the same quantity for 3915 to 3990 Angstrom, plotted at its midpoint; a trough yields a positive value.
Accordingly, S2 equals 7.69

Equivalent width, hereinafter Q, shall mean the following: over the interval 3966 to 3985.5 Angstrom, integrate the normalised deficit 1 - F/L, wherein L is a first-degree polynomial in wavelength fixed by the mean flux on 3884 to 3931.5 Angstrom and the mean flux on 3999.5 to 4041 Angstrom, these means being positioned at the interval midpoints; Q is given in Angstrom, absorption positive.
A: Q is 5.6 Angstrom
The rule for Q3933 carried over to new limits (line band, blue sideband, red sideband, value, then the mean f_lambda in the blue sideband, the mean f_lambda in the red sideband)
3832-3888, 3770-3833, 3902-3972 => 7.74 Angstrom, 14.4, 16.2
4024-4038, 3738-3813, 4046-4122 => -1.52 Angstrom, 14.8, 27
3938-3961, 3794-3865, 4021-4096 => 3.51 Angstrom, 13.1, 27.7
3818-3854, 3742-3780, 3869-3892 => 7.57 Angstrom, 14.2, 14.5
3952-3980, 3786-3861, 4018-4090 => 6.88 Angstrom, 13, 27.7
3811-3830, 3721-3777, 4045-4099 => 5.06 Angstrom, 14.5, 27.2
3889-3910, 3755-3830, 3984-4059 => 1.23 Angstrom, 14.6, 27.3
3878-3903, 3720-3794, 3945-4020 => 2.85 Angstrom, 14.8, 22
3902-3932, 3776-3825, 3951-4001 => 1.02 Angstrom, 15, 20.3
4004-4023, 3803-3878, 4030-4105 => -3.41 Angstrom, 13.1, 27.3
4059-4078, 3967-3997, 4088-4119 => -1.12 Angstrom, 21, 27.1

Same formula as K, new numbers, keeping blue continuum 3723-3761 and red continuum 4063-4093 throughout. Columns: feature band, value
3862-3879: 4.5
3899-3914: 0.5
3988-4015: -2.7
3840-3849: 2.7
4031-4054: -1.2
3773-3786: -0.9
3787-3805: 2.9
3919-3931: 3.9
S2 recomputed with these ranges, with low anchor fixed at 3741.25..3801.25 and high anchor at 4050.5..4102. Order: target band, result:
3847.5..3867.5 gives 4.4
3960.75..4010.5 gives 3.7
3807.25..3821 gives 0.8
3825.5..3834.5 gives 4.1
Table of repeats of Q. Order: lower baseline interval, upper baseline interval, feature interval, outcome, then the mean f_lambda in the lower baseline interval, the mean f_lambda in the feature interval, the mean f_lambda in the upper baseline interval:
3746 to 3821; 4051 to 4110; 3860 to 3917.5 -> 6.5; 14.8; 17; 27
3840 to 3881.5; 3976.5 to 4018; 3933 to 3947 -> 5.1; 13.9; 13.2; 25.7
